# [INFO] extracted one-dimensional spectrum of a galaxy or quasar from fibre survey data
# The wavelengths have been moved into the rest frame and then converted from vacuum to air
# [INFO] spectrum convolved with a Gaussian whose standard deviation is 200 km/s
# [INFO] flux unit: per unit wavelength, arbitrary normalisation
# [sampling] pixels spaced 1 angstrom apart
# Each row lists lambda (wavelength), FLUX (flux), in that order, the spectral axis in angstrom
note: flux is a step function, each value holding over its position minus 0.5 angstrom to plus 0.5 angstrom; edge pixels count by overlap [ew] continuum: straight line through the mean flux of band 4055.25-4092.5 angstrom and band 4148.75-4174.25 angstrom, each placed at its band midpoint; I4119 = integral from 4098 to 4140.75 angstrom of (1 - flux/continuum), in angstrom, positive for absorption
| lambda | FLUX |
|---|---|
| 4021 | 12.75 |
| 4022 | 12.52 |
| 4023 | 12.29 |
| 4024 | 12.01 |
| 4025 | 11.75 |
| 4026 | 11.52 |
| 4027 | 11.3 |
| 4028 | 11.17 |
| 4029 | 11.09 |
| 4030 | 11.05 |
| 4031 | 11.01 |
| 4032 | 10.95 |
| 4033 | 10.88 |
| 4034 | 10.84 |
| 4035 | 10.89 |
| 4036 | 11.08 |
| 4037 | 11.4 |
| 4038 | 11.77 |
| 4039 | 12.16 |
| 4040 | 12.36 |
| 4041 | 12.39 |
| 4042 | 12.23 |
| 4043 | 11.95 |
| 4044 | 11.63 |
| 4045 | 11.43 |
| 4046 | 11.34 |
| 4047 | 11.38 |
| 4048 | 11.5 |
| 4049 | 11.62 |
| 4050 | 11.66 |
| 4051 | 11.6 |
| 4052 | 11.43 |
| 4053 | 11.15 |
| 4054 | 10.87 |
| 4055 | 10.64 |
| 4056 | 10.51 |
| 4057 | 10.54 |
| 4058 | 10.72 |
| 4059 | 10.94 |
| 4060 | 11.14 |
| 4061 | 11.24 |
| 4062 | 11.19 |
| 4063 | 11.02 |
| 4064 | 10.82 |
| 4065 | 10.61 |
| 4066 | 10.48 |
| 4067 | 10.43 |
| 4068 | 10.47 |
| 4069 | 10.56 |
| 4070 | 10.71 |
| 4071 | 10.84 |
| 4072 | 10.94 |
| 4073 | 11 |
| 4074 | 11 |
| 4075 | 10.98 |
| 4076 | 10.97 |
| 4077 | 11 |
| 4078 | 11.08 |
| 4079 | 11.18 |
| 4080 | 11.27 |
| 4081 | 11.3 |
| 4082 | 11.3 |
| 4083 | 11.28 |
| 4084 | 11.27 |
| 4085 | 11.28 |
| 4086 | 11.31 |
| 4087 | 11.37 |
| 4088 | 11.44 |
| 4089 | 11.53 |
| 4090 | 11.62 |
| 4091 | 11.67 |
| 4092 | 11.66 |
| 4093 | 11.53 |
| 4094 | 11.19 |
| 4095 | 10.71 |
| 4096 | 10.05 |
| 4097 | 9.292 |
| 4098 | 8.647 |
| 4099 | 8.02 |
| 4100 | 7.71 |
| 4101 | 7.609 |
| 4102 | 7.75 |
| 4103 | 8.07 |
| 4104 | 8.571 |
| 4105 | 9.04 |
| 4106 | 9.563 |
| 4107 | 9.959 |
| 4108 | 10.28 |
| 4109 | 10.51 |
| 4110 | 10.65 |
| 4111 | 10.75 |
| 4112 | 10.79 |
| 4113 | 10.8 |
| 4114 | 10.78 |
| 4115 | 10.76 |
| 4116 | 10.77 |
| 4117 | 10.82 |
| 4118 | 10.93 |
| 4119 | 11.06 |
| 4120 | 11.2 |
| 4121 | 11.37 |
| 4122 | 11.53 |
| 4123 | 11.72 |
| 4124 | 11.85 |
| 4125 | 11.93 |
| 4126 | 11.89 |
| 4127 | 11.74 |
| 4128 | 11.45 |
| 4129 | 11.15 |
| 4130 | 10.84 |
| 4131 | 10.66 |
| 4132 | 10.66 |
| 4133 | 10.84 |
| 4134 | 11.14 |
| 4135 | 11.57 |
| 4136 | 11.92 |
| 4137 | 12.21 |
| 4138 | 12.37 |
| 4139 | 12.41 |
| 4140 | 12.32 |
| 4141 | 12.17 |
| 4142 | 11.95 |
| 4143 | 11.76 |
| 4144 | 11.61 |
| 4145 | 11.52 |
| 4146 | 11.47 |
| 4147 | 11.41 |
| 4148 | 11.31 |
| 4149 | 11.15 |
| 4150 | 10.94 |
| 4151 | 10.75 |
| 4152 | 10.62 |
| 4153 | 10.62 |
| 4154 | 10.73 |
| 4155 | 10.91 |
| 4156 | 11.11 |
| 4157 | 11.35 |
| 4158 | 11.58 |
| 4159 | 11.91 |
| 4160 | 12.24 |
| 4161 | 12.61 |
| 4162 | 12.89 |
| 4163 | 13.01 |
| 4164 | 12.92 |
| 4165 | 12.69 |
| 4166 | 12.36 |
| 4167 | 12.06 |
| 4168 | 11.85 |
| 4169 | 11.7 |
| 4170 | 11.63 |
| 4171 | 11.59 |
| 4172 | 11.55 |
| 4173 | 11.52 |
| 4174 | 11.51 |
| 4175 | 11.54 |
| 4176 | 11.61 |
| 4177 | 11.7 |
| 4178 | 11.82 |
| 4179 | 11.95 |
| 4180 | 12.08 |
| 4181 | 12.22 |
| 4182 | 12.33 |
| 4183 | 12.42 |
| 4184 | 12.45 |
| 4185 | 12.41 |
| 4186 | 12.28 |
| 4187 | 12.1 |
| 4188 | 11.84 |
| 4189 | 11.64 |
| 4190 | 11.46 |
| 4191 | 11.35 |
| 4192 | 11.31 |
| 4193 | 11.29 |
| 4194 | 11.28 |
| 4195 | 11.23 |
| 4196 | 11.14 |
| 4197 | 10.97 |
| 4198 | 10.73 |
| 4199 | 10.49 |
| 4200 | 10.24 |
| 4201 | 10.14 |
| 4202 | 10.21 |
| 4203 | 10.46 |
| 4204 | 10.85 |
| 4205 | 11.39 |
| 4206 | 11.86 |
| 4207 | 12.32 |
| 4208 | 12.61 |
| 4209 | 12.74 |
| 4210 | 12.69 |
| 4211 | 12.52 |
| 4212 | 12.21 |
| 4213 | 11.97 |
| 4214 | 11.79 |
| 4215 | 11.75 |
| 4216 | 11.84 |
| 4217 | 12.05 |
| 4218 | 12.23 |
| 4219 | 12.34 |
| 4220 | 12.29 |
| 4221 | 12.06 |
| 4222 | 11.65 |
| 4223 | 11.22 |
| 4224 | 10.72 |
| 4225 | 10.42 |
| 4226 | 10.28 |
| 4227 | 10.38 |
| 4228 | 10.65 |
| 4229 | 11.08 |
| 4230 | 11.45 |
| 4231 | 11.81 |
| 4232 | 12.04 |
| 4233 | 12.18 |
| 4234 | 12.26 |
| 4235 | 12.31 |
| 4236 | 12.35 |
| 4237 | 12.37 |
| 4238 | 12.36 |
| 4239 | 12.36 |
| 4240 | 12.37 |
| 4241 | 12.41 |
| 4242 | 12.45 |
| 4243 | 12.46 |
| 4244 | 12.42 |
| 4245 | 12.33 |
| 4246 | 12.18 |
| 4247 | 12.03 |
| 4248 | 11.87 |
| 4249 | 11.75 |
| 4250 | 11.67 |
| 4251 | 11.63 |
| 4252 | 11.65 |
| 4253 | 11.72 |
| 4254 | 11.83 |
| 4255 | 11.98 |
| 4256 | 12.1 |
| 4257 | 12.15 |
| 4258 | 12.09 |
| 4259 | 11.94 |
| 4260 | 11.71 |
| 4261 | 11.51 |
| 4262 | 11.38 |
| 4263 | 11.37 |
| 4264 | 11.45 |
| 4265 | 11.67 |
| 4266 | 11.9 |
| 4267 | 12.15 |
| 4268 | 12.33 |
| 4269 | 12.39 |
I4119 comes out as 2.8 angstrom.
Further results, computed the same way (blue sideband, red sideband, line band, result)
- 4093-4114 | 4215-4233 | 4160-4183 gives -3.1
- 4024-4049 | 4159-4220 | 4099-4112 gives 2.7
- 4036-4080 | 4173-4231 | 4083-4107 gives 2.6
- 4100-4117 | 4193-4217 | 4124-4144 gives -2.8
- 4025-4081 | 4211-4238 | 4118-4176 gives -0.8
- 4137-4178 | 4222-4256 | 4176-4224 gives 0.3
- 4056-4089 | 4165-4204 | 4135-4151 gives -0.6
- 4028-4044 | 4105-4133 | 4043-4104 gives 2.6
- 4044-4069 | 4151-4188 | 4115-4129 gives 0.2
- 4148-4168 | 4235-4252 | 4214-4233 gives 0.9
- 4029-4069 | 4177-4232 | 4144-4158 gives 0.4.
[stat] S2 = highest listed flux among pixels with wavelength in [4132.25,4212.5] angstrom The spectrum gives 13.01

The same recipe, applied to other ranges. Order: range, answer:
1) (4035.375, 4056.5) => 12.39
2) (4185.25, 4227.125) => 12.74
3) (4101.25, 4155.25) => 12.41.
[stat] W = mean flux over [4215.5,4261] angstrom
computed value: 11.9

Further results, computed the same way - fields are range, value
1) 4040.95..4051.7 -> 11.7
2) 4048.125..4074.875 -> 10.9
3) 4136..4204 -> 11.6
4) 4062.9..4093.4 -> 11.1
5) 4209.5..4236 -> 11.7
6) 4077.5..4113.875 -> 10.3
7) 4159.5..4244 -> 11.8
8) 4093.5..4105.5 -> 8.89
